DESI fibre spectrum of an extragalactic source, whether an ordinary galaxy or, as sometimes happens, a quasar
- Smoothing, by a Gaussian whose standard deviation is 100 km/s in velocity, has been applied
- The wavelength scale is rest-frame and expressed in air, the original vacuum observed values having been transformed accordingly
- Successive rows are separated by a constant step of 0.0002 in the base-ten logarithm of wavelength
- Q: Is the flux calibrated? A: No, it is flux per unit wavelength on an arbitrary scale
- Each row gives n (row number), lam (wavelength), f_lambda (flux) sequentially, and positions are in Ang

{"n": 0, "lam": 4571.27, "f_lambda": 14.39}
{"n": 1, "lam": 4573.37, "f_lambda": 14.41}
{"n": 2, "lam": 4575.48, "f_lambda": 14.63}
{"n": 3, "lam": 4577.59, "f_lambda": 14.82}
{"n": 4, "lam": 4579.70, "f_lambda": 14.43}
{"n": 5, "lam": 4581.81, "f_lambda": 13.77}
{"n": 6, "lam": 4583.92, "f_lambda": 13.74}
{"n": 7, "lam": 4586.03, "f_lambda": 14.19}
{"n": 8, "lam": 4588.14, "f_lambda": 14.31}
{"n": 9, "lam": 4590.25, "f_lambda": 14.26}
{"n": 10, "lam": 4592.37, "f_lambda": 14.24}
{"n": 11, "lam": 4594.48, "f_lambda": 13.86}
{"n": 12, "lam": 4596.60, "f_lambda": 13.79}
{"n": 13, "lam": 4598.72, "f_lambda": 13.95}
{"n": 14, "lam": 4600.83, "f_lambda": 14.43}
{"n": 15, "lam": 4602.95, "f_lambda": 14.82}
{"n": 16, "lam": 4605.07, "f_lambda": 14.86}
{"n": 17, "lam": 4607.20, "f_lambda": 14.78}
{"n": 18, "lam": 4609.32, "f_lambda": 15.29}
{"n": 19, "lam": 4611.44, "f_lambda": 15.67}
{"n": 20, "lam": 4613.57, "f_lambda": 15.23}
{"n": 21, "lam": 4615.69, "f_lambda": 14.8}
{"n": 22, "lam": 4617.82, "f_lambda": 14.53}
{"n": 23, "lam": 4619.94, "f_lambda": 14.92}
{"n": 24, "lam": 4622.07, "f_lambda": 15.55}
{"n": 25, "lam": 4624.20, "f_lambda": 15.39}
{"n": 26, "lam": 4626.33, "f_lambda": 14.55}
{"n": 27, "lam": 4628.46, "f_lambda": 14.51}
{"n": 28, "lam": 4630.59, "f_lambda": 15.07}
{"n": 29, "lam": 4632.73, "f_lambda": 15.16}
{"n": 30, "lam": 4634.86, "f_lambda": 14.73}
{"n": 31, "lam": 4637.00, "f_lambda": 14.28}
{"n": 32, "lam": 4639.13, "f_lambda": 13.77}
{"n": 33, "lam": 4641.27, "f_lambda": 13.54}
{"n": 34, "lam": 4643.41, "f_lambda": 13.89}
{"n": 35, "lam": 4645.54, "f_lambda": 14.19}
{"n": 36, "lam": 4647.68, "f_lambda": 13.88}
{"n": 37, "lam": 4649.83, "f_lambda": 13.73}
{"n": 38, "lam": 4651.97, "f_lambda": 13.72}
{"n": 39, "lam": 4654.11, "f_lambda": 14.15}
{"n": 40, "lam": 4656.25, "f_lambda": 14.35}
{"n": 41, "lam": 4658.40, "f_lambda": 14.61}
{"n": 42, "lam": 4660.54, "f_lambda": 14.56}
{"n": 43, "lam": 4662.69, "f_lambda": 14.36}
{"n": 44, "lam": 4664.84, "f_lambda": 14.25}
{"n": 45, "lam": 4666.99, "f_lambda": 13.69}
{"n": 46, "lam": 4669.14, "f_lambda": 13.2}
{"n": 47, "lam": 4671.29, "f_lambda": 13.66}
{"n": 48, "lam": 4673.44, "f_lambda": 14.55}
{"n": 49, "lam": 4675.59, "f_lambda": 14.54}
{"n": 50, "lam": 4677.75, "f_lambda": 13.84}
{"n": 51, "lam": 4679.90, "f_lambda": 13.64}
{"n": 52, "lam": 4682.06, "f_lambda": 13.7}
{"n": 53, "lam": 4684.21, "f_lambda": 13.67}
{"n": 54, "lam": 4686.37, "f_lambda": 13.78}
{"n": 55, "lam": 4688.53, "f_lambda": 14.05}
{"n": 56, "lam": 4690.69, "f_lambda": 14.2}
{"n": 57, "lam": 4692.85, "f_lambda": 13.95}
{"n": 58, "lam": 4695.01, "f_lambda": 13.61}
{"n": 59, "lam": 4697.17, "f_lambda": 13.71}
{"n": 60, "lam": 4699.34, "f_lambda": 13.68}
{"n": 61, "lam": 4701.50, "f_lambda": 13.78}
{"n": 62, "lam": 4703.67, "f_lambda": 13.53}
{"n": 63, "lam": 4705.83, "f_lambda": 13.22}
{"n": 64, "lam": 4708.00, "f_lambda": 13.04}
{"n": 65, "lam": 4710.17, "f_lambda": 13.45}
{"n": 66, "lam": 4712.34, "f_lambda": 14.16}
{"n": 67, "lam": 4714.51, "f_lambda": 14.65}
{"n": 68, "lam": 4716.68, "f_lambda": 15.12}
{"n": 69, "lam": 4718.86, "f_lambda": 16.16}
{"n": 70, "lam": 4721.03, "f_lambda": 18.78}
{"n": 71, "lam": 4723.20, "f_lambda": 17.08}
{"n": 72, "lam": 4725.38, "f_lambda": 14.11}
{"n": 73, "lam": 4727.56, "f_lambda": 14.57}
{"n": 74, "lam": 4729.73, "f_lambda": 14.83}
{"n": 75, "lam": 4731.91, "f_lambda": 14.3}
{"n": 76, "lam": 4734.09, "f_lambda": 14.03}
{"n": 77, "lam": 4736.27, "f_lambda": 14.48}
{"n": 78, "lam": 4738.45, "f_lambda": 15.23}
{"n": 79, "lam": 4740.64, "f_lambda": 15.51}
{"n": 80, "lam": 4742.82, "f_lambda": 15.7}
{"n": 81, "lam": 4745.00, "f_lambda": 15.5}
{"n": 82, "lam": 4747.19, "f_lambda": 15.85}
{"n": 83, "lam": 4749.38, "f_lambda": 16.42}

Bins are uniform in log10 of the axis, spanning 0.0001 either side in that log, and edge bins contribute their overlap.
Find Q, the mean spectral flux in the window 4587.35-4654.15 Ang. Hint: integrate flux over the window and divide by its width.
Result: 14.5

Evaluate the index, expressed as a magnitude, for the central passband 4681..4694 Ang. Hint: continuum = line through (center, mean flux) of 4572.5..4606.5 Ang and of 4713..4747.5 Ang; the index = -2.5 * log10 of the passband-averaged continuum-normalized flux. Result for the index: 0.08 mag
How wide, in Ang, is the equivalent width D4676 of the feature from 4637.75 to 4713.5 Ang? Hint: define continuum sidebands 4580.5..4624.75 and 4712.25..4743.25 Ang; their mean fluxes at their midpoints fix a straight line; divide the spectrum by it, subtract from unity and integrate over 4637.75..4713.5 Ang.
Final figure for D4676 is 5.6 Ang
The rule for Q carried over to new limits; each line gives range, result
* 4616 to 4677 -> 14.3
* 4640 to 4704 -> 13.9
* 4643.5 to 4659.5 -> 14.1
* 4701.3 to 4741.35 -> 14.8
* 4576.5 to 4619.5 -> 14.5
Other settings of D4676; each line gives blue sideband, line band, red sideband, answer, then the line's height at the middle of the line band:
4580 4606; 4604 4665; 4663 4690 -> -2.25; 14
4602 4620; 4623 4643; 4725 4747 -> 0.58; 15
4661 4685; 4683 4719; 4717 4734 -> 2.13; 14.8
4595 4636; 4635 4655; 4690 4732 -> 1.07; 14.7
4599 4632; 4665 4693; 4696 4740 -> 1.59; 14.7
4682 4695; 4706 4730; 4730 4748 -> -0.74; 14.6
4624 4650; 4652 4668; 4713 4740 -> 0.36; 14.6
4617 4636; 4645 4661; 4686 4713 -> 0.39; 14.5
